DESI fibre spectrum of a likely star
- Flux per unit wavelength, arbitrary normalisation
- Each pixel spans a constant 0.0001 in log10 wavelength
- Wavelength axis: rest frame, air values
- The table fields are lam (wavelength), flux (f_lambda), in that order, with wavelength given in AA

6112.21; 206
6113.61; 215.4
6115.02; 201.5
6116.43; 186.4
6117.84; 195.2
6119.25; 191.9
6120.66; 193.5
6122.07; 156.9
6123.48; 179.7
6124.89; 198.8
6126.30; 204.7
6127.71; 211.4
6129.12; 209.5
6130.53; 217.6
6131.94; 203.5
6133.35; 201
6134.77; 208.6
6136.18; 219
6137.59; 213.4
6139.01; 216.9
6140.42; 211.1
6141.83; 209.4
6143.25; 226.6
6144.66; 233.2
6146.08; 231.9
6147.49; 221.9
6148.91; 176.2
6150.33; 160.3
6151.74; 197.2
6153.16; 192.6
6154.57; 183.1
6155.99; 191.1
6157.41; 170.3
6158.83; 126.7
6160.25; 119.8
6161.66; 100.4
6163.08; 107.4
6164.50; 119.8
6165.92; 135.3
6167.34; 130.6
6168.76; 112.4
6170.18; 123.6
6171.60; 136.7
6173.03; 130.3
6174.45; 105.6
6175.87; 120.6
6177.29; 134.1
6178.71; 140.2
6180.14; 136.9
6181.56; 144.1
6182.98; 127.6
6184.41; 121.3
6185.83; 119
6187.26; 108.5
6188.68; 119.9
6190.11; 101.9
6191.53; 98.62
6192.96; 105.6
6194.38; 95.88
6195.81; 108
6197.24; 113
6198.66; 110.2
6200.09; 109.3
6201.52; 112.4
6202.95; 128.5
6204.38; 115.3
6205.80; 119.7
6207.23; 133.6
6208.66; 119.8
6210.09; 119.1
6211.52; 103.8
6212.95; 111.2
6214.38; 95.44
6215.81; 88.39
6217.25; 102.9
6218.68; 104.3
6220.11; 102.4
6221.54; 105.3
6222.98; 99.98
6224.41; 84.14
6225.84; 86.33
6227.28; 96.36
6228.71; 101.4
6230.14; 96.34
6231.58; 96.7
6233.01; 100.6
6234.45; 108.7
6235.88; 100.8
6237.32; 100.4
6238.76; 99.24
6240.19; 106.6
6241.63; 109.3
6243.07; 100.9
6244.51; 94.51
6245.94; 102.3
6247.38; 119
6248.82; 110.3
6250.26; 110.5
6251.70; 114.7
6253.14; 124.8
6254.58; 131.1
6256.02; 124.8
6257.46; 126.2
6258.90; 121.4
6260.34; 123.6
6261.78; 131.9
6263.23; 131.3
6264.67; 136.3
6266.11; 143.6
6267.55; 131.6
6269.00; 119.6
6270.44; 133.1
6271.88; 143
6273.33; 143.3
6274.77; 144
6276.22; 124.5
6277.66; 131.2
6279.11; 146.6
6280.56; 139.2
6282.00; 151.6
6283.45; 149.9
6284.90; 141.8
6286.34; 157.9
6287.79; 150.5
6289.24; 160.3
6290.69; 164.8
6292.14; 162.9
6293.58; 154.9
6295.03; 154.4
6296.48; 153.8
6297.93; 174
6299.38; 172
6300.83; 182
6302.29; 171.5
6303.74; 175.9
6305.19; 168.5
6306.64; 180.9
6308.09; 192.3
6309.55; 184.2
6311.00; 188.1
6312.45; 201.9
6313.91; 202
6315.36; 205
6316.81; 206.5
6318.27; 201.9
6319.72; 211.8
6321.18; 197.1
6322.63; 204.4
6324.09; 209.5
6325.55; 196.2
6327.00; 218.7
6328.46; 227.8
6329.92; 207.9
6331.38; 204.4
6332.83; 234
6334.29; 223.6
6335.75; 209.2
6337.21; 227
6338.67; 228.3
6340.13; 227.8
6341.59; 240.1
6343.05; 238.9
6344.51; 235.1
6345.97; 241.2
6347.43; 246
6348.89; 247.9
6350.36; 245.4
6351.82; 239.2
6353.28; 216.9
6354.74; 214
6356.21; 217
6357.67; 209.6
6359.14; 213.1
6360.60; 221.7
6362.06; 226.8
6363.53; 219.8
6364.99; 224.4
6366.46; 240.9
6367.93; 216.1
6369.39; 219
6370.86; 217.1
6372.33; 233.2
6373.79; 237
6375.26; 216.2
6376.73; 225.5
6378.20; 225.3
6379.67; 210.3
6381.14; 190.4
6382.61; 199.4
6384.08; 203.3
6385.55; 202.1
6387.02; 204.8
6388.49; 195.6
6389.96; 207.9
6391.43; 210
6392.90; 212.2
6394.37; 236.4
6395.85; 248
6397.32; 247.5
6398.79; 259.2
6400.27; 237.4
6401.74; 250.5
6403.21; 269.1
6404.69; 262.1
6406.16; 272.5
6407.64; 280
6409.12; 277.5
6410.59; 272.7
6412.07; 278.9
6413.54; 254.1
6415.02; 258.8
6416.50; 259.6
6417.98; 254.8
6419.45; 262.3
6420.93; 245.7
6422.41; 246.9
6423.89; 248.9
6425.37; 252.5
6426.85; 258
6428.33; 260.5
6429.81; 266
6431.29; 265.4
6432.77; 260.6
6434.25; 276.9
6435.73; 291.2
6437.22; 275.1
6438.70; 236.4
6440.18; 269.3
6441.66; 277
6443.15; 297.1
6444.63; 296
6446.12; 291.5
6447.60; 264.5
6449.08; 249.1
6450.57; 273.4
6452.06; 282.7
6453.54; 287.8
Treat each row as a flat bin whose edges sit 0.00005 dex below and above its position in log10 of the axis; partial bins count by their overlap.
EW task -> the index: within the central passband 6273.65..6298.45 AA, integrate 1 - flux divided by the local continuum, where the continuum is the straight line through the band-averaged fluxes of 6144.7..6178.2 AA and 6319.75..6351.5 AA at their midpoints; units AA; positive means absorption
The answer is 6.5 AA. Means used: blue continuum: 151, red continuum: 224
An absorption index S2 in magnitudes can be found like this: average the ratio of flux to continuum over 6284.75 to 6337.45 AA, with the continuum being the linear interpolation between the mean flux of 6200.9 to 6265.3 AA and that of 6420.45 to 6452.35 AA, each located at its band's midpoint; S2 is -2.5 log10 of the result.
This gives -0.11 mag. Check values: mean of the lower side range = 110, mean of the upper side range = 267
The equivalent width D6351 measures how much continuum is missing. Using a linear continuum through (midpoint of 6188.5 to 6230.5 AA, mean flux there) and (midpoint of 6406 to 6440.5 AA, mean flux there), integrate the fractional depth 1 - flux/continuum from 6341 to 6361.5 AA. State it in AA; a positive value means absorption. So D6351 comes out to -2.0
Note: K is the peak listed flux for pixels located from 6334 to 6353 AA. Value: 247.9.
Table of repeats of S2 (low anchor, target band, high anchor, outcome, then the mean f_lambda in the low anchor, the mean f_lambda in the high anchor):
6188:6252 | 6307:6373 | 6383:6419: -0.11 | 106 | 244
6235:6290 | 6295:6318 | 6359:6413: -0.12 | 127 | 232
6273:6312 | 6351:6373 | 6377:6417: -0.05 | 161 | 238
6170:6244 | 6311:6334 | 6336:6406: -0.08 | 111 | 227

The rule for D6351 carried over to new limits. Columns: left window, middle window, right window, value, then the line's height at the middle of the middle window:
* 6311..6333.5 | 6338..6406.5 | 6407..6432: 2.2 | 235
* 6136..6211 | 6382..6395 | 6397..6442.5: 2.1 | 247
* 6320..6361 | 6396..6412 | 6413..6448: -0.6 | 253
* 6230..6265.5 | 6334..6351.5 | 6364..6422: -3.7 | 194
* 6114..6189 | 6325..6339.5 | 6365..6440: 0.3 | 222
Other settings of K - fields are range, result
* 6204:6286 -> 151.6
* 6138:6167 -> 233.2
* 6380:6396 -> 248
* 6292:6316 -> 205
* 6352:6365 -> 226.8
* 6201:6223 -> 133.6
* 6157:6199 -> 170.3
